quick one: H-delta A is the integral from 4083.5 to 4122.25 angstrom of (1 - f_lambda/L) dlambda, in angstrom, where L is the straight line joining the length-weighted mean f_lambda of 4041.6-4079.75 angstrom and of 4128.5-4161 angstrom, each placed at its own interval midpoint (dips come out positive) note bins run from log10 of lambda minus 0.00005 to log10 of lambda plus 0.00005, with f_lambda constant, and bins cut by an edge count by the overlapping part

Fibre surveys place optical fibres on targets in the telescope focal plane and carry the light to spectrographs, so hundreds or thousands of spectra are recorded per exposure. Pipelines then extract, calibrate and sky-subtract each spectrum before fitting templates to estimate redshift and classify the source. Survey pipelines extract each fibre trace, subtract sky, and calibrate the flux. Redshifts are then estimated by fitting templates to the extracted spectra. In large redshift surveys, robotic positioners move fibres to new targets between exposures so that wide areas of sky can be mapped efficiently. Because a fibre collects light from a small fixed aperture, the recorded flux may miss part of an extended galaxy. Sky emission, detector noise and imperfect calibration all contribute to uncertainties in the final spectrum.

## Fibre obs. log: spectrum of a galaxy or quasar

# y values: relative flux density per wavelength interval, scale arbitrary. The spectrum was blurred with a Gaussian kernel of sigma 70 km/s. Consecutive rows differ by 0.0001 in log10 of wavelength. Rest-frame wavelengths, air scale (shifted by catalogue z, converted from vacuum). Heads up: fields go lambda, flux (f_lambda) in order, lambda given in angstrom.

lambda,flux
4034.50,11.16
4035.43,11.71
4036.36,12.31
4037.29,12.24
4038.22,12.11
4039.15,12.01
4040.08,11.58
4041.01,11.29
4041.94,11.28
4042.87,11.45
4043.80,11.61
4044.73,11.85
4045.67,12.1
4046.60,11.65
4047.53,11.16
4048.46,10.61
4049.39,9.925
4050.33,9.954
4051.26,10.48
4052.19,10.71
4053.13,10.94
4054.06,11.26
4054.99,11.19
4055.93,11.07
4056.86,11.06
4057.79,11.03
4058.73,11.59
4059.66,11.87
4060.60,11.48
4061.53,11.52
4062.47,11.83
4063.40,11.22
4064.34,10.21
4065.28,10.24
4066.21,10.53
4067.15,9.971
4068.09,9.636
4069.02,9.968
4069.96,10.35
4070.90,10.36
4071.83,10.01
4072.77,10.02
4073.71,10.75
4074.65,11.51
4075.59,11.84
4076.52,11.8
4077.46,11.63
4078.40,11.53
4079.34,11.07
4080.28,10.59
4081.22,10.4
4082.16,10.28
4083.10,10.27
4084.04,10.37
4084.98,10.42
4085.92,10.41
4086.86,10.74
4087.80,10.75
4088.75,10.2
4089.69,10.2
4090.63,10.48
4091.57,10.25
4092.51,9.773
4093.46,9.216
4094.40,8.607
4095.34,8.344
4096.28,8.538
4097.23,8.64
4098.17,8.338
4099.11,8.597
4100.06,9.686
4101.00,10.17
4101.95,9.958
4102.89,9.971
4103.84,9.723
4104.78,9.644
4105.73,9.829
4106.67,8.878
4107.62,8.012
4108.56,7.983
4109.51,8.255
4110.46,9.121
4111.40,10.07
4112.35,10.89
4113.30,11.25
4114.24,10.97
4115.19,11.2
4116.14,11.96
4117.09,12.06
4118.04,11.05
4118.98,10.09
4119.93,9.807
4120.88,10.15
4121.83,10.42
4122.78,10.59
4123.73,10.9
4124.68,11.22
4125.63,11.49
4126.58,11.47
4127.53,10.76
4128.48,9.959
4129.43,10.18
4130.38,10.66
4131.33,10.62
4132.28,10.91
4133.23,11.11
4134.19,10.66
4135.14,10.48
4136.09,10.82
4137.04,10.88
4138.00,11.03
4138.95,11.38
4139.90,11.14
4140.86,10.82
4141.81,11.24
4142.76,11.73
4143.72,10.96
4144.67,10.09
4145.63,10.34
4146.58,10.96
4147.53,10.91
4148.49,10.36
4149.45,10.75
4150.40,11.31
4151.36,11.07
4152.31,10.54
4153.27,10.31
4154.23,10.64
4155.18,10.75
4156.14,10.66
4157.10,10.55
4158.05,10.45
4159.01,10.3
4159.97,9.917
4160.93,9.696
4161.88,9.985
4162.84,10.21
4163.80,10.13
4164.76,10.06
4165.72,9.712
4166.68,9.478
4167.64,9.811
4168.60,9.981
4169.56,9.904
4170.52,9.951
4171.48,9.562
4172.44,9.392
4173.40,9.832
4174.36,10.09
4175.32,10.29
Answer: 3.5 angstrom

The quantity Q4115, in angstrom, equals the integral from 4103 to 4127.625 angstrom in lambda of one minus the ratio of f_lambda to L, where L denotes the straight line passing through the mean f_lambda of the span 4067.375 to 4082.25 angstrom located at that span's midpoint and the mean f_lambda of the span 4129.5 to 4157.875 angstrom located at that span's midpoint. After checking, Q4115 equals 1.11 angstrom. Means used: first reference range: 10.7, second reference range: 10.8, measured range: 10.3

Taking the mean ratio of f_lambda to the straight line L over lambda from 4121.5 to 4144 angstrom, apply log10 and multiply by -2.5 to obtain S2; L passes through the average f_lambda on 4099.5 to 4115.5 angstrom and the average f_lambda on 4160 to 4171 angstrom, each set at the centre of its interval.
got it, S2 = -0.115 mag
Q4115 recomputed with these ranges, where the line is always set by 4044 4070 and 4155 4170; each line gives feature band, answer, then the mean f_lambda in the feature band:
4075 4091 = -0.1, 10.8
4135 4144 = -0.7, 11.1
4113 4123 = -0.4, 10.9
